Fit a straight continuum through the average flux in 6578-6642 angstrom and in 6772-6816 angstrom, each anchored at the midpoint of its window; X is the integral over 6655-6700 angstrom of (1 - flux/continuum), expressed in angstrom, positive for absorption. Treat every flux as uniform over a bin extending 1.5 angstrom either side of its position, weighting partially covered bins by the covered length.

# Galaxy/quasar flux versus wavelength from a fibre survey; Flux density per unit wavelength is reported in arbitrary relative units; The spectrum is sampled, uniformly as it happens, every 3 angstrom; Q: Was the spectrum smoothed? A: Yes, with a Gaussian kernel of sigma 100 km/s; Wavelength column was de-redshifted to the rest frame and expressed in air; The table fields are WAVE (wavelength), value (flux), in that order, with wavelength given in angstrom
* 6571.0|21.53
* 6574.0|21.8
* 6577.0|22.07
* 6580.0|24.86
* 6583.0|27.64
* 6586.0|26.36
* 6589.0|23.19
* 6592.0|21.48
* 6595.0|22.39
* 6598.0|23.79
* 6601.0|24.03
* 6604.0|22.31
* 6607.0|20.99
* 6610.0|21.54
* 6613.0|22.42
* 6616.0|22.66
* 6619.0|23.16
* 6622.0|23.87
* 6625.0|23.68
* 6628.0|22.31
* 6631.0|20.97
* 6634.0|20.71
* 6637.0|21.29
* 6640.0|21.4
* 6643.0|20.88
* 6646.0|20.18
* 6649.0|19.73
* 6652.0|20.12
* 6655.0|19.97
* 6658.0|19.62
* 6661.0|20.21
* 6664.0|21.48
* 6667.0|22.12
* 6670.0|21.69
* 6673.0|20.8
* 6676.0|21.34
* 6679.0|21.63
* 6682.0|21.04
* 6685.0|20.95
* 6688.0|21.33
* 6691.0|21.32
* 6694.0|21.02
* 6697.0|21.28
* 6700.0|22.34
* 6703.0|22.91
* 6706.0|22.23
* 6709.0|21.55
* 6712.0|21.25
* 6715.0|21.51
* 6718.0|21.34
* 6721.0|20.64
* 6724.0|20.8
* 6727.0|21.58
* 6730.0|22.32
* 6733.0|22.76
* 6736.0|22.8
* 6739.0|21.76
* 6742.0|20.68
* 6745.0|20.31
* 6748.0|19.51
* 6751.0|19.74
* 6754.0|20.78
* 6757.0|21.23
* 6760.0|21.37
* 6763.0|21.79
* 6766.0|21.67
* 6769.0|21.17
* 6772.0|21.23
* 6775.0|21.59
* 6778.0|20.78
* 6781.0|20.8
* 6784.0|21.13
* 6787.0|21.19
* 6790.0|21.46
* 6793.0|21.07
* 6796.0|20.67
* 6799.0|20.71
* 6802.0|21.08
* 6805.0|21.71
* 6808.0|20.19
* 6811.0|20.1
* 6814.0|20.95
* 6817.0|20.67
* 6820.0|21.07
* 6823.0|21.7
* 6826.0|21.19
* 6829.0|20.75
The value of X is 2.1 angstrom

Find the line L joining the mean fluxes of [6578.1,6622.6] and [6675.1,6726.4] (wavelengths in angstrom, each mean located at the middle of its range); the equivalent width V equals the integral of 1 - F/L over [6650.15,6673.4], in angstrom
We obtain 1.5 angstrom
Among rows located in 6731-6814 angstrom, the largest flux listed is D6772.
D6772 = 22.8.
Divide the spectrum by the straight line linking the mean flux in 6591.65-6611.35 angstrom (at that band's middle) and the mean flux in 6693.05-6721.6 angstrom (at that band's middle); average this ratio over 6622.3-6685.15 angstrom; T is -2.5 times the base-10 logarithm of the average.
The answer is 0.05 mag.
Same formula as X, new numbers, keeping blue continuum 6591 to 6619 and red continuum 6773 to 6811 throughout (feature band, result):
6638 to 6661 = 1.9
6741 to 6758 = 0.8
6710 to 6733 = 0.1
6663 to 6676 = 0.3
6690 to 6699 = 0.2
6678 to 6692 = 0.4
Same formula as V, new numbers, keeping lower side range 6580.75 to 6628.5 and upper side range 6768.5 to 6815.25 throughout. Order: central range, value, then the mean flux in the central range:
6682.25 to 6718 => 0.9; 21.6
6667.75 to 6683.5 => 0.8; 21.3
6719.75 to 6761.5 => 0.9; 21.2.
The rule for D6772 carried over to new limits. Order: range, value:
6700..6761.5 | 22.91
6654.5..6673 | 22.12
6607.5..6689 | 23.87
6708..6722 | 21.55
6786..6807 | 21.71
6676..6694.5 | 21.63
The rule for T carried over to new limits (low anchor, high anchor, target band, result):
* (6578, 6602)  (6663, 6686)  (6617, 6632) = 0.01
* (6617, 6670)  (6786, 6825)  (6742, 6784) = 0.01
